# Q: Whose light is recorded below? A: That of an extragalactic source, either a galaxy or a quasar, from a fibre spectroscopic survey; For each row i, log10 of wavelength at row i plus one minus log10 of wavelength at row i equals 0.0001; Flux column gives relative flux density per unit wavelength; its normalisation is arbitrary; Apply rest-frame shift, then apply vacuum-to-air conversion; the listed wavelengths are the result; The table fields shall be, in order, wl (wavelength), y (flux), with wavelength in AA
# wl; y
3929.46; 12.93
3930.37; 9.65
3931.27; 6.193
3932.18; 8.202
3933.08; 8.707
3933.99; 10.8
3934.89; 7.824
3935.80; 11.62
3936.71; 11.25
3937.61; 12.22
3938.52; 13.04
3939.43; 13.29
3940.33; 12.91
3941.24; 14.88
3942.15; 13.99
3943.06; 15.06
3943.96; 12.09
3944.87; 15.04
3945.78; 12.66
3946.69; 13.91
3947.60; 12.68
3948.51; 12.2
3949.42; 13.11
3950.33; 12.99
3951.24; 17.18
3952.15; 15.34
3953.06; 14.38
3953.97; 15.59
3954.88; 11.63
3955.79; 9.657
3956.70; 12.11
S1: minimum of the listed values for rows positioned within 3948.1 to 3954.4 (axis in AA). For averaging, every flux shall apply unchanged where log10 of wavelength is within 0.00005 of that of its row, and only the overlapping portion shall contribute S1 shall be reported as 12.2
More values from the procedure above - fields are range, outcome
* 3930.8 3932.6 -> 6.193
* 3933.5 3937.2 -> 7.824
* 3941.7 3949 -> 12.09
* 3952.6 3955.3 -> 11.63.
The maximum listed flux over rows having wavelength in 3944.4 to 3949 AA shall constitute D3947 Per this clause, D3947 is 15.04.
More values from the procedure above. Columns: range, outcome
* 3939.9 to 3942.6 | 14.88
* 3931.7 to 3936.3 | 11.62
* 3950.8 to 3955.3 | 17.18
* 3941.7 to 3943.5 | 15.06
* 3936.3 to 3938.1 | 12.22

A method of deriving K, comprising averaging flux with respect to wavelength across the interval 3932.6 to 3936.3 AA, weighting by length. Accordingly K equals 9.74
